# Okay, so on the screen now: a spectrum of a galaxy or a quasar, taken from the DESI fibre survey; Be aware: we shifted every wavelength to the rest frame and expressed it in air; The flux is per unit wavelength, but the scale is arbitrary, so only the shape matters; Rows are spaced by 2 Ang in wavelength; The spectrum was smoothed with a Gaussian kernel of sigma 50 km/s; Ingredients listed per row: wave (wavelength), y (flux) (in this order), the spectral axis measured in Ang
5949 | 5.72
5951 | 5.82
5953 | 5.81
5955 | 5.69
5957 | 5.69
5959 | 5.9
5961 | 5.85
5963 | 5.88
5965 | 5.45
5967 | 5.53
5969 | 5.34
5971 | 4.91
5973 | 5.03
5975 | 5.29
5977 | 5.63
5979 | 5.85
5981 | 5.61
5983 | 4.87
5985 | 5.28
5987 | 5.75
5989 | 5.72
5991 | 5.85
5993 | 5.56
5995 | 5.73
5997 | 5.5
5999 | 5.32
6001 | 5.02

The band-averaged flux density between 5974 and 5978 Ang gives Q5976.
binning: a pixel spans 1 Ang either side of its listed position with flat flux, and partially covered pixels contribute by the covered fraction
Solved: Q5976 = 5.46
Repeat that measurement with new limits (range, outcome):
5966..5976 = 5.22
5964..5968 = 5.49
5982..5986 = 5.08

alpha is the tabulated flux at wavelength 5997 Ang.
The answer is 5.5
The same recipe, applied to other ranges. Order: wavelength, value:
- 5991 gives 5.85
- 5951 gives 5.82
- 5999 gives 5.32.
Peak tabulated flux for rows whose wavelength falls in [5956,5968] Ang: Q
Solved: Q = 5.9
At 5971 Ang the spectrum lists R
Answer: 4.91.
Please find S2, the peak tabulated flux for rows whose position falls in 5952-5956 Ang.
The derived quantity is 5.81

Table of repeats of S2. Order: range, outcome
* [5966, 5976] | 5.53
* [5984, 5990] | 5.75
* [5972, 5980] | 5.85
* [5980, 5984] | 5.61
